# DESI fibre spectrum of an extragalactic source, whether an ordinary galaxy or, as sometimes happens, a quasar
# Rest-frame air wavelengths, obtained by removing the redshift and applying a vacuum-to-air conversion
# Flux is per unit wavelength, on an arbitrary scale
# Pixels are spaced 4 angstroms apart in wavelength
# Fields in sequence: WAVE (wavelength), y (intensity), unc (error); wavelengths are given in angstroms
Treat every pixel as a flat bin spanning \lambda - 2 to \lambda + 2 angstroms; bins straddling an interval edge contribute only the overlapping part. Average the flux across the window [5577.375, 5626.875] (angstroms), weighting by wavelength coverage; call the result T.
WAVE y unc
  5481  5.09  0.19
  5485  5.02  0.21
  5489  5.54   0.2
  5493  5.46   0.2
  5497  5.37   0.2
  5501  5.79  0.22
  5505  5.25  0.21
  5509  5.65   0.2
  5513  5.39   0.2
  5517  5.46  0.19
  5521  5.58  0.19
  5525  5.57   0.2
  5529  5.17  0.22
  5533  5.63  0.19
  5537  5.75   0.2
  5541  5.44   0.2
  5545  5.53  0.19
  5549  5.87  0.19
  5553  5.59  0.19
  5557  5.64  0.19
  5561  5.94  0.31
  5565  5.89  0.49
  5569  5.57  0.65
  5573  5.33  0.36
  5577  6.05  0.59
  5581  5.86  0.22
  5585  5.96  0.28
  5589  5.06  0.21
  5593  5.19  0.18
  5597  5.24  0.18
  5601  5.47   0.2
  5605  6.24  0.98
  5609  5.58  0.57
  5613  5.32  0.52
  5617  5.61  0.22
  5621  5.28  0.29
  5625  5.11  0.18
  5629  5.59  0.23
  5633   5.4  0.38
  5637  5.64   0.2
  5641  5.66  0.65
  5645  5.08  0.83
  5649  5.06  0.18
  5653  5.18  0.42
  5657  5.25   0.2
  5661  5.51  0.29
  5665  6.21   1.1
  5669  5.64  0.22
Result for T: 5.51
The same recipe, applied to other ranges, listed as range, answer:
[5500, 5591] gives 5.61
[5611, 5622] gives 5.41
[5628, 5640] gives 5.55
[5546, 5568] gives 5.76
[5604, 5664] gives 5.43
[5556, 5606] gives 5.64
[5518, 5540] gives 5.53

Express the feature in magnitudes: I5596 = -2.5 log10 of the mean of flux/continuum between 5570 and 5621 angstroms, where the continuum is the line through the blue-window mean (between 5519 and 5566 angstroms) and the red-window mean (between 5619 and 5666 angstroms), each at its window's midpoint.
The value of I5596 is -0.01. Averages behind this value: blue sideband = 5.63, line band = 5.56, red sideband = 5.4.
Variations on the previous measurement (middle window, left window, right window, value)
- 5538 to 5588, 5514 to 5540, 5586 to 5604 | -0.06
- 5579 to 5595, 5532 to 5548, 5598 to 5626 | 0.01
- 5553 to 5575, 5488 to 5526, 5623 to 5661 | -0.05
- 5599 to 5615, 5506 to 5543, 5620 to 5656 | -0.05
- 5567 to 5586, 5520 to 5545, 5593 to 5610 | -0.03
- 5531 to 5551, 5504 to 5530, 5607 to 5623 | -0.04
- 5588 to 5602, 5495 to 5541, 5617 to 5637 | 0.04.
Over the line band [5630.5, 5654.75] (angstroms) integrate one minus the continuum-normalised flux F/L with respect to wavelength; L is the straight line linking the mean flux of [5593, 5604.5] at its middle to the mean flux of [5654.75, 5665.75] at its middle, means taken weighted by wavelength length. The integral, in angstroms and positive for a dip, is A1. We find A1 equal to 0.9 angstroms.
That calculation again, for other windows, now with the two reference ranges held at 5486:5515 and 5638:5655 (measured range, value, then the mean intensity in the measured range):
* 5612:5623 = -0.2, 5.41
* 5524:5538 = -0.2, 5.51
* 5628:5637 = -0.4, 5.52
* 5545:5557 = -0.6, 5.68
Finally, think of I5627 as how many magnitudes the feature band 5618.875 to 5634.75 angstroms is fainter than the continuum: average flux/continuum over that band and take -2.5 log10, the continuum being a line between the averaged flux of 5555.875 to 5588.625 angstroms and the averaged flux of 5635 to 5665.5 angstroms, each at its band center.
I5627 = 0.03 mag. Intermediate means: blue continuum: 5.75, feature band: 5.35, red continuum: 5.41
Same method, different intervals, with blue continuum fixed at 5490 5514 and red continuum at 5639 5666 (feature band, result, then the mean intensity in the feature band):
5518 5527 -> -0.017 mag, 5.56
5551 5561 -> -0.044 mag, 5.68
